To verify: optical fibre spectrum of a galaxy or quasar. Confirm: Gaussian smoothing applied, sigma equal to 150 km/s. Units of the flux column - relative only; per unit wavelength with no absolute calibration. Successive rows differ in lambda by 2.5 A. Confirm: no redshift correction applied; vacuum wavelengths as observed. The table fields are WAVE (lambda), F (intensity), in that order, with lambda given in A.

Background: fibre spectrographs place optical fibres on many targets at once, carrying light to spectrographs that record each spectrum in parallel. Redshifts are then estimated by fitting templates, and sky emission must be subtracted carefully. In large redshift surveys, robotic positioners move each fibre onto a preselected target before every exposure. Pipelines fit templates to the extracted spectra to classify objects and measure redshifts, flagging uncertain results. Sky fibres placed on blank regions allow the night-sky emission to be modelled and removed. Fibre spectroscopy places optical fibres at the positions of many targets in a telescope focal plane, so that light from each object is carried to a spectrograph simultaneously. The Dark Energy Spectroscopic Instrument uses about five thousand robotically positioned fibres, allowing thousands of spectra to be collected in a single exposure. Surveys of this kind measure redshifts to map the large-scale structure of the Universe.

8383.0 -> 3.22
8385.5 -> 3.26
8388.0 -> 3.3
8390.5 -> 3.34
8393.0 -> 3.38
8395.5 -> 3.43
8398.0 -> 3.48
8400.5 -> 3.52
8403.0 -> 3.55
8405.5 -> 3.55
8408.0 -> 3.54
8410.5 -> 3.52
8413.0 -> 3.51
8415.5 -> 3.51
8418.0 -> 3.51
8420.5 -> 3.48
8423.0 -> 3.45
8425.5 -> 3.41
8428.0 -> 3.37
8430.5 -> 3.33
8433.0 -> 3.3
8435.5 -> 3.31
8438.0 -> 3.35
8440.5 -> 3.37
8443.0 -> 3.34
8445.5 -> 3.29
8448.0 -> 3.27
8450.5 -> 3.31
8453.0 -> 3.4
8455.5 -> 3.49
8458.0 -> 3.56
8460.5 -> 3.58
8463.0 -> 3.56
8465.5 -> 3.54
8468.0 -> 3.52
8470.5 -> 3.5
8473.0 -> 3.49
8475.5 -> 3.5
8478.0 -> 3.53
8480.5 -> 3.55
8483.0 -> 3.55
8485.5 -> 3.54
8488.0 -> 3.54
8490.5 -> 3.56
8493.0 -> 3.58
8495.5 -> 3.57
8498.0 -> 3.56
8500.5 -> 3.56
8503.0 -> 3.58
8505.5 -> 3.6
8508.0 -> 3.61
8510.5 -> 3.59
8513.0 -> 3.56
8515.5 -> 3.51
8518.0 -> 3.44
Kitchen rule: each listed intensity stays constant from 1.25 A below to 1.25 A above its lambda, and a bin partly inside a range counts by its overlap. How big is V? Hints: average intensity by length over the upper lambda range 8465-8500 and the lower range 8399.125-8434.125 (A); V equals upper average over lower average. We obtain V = 1.02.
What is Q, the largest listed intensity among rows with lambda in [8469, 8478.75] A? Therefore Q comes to 3.53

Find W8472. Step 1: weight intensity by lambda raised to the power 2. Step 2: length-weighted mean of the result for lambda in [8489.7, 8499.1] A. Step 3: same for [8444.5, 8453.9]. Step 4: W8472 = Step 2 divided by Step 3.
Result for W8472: 1.1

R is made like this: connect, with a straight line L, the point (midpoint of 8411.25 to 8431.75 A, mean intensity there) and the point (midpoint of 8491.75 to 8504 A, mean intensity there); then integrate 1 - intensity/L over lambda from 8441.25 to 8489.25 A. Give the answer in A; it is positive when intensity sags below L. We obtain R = 0.6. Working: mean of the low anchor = 3.45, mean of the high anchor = 3.57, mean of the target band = 3.48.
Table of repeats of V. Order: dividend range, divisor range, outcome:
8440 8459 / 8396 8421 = 0.96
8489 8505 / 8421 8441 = 1.06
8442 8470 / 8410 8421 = 0.98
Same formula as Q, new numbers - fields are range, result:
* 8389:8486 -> 3.58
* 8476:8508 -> 3.61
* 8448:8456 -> 3.49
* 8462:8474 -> 3.56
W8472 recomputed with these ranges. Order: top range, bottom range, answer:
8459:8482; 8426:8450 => 1.07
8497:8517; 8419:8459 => 1.07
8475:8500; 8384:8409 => 1.06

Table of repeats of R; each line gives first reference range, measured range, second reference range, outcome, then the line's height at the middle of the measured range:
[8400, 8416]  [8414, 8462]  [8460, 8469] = 1.9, 3.54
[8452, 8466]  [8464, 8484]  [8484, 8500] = 0.1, 3.54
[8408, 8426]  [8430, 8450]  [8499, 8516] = 1.1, 3.51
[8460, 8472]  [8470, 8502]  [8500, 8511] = 0.2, 3.56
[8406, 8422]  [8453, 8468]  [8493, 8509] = 0.1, 3.55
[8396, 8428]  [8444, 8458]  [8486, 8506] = 0.6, 3.53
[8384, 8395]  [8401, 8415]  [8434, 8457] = -0.8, 3.33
